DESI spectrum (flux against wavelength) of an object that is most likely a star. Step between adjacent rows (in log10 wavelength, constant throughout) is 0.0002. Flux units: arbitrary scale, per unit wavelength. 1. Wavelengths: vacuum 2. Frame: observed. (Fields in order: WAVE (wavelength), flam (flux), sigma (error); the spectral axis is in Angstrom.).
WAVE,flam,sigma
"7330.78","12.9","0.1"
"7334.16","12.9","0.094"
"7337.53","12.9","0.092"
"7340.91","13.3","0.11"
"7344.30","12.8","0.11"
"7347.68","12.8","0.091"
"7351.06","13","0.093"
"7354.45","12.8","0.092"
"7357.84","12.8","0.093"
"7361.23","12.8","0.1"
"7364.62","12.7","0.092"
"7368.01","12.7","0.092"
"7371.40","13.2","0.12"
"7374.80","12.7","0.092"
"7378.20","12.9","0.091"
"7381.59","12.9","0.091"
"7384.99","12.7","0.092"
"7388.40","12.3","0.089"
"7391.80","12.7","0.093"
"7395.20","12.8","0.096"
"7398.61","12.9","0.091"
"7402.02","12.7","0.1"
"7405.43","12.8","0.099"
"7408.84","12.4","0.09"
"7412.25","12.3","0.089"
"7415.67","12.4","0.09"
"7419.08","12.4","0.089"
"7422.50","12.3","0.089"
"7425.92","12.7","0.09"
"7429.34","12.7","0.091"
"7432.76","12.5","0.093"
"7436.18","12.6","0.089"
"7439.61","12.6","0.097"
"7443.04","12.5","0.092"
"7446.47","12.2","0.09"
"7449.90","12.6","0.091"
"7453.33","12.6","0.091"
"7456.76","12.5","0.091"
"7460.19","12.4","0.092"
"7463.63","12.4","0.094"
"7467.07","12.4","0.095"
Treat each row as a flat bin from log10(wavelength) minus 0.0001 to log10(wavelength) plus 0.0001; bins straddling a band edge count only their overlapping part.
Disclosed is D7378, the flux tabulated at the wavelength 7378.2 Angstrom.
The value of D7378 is 12.9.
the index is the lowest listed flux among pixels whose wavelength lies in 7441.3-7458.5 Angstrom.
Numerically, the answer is 12.2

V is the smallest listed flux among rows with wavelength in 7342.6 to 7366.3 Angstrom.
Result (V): 12.7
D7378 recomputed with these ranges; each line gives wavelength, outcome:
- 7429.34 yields 12.7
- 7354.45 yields 12.8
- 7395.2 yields 12.8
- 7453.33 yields 12.6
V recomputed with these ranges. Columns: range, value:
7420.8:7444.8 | 12.3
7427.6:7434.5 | 12.5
